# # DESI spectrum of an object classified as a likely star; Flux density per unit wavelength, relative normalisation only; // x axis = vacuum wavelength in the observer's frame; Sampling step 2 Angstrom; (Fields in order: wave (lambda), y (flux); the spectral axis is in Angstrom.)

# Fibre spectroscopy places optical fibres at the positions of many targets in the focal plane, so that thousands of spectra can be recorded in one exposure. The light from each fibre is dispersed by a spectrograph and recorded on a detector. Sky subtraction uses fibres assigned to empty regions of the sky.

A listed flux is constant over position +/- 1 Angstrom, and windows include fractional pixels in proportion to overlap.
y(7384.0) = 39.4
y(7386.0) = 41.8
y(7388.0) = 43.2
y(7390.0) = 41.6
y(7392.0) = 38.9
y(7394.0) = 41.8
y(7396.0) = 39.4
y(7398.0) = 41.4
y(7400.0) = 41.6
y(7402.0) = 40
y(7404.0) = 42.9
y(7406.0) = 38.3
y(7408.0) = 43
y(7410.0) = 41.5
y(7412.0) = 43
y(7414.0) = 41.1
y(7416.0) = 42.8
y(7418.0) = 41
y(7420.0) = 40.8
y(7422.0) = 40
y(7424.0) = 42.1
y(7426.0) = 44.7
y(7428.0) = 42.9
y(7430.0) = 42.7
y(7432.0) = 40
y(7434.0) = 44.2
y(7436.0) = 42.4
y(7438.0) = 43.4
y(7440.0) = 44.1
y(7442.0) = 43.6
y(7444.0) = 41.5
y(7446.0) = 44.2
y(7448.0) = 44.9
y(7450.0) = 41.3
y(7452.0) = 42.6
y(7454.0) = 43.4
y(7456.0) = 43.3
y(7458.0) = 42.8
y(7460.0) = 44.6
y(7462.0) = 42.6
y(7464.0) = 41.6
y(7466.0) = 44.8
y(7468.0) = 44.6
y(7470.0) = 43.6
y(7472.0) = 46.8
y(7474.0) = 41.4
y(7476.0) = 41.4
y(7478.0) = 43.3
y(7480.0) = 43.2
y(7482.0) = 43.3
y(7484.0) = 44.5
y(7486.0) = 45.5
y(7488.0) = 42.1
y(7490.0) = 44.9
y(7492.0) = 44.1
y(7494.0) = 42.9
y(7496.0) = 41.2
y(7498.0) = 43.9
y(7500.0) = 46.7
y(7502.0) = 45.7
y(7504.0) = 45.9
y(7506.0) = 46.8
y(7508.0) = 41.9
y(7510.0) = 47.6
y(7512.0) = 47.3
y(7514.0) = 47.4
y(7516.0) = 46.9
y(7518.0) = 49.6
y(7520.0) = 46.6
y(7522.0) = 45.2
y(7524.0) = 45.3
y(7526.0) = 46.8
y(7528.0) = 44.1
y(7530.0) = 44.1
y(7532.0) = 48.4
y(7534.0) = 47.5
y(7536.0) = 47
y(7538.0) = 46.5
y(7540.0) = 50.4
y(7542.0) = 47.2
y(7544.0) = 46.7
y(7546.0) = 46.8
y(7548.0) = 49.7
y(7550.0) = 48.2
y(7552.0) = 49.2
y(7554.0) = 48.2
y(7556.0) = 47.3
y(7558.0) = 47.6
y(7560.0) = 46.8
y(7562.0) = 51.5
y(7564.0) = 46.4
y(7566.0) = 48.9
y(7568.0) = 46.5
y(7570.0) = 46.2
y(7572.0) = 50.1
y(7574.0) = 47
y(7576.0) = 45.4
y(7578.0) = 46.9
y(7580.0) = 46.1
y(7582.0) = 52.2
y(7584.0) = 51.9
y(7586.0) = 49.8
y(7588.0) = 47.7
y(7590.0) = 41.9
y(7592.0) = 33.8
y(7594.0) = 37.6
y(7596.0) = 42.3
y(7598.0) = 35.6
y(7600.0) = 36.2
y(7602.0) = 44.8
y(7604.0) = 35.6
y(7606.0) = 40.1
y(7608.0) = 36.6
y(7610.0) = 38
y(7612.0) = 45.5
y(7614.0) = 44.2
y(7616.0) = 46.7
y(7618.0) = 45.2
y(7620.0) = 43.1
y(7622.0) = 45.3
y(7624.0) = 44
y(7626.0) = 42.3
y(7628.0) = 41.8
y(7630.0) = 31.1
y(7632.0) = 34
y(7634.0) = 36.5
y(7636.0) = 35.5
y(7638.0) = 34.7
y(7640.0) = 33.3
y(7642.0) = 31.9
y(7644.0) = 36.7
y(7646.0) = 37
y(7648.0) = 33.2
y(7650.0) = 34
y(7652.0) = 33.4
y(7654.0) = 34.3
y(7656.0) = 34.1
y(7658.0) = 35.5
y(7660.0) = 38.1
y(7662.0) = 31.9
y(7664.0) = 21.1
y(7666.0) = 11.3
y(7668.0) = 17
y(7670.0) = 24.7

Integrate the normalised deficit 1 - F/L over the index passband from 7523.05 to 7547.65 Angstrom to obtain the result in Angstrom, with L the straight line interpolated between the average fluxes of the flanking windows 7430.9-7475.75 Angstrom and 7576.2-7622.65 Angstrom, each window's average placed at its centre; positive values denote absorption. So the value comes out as -2.1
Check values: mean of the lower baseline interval 43.2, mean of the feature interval 46.8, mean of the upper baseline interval 42.9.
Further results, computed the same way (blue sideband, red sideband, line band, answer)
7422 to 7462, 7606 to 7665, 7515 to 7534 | -2.7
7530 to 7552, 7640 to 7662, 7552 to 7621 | -3.7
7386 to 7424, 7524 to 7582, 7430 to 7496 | 0.6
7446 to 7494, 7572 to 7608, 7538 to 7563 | -2.8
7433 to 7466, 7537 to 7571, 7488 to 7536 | 0.4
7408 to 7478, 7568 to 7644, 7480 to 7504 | -0.9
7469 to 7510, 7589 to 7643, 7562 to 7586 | -4.4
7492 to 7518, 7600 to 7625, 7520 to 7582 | -4.6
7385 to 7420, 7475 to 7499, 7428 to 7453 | -0.4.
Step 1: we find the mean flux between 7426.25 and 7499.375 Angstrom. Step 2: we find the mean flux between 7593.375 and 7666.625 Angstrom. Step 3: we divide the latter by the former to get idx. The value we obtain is 0.85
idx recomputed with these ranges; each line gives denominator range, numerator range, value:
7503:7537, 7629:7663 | 0.74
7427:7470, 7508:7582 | 1.10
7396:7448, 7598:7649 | 0.92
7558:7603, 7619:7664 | 0.80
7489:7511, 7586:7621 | 0.92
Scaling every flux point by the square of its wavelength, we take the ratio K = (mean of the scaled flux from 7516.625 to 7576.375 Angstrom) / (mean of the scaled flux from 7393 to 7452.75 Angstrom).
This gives 1.2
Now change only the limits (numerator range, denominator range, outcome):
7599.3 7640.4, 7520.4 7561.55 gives 0.86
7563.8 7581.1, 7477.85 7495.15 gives 1.10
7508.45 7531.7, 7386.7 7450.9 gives 1.13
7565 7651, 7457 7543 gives 0.94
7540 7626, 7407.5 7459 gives 1.10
